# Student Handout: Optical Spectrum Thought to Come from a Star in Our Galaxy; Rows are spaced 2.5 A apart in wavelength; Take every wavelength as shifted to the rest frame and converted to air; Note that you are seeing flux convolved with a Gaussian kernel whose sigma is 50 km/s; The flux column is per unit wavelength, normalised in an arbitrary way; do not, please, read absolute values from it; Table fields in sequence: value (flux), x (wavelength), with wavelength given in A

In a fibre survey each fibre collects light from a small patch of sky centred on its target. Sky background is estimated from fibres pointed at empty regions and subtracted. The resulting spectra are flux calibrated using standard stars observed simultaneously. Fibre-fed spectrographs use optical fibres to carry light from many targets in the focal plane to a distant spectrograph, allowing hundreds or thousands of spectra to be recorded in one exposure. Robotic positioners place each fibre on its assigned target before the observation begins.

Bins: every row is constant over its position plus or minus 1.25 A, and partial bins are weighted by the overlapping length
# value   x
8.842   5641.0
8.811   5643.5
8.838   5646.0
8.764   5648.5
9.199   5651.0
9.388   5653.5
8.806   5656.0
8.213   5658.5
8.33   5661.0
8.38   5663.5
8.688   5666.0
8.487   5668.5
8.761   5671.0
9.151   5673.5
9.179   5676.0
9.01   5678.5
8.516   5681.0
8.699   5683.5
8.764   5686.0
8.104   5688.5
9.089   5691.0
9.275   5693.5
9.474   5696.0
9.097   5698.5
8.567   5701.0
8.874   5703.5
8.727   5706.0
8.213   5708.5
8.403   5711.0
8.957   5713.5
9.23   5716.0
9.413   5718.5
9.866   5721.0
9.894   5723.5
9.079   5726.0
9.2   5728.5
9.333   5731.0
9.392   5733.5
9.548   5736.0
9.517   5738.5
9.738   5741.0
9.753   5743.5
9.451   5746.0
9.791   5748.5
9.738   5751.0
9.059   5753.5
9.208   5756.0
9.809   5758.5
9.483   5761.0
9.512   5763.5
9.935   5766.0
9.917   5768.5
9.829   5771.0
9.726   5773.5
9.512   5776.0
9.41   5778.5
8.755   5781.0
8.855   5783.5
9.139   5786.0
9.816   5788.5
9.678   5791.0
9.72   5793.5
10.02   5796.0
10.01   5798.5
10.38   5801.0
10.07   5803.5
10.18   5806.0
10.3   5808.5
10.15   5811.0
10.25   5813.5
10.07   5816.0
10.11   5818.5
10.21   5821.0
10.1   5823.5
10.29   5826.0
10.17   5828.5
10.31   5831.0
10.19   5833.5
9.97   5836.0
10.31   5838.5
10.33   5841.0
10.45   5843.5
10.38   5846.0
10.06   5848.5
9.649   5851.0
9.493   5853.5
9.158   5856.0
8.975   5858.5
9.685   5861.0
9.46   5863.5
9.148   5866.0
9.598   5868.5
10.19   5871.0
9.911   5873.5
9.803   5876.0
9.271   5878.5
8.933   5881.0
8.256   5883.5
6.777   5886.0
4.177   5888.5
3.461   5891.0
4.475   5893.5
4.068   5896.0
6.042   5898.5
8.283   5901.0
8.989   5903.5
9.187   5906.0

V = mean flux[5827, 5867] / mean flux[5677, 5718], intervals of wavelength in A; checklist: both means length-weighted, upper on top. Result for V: 1.1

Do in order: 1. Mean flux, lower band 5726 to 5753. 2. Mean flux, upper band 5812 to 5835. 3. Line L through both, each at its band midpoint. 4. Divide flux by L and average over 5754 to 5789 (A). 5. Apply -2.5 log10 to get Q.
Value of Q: 0.03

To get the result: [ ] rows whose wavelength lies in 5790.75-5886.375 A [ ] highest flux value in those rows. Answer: 10.45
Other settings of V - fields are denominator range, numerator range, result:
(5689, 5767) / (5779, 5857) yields 1.07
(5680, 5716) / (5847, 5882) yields 1.09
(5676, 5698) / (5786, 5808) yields 1.12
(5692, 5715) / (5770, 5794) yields 1.07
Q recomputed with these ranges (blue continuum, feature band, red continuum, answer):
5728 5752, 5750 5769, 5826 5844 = 0.01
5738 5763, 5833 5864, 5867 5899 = -0.24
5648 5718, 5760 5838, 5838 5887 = -0.07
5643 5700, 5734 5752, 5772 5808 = -0.03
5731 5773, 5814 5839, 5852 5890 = -0.12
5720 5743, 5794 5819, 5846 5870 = -0.07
